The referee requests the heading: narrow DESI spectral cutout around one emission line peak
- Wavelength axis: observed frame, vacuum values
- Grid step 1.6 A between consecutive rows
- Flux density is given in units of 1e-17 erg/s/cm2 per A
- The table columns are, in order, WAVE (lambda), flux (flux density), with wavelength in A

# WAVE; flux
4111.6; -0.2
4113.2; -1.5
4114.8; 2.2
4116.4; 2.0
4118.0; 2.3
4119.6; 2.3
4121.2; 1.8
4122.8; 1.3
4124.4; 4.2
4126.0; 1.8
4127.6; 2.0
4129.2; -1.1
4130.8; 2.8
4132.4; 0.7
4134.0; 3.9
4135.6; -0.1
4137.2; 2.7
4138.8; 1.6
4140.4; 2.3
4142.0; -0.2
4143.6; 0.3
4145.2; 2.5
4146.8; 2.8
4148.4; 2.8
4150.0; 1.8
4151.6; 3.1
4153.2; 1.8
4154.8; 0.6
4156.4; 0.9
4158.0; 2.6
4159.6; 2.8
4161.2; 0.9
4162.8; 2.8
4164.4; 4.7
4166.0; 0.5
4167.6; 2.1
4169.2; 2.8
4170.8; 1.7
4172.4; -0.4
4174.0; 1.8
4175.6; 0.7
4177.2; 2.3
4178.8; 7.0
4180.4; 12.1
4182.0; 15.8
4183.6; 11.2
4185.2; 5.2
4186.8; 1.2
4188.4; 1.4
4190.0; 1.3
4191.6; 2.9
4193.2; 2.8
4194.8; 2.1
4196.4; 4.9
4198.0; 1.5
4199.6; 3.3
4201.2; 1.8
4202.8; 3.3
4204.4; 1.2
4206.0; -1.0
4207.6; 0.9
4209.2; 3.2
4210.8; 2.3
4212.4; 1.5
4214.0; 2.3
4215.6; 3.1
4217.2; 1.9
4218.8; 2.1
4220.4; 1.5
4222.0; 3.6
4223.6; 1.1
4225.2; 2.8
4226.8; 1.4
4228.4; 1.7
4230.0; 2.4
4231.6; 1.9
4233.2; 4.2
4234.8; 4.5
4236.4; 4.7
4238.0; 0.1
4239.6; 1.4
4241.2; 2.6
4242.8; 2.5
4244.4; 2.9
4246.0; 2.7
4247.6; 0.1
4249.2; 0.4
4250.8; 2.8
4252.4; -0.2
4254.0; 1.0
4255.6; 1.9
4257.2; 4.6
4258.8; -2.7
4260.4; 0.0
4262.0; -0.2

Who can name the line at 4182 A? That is [O II]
